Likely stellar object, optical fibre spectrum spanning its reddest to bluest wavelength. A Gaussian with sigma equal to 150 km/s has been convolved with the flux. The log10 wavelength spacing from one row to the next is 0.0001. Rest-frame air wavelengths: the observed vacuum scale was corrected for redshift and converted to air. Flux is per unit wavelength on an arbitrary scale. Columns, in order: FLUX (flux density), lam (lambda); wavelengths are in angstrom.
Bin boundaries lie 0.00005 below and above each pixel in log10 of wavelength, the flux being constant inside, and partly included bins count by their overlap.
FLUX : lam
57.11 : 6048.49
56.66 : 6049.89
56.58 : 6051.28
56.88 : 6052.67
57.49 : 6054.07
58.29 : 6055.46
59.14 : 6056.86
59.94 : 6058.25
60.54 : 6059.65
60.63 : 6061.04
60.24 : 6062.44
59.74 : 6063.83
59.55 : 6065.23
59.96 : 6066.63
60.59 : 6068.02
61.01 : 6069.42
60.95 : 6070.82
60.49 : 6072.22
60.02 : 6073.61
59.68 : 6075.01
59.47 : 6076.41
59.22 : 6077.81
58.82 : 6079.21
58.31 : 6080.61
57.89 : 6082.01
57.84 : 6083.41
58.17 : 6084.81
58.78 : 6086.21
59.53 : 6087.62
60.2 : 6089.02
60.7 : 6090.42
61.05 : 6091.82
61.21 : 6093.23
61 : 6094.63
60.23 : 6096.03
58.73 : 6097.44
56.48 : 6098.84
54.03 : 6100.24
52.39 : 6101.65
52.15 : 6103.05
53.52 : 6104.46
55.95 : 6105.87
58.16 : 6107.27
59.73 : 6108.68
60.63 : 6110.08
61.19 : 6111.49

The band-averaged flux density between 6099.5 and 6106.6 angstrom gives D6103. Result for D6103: 53.7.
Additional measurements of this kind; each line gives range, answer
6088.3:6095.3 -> 60.9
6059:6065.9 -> 60.2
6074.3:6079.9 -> 59.3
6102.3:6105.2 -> 52.8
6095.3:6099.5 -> 58.5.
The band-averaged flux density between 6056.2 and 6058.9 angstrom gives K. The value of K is 59.6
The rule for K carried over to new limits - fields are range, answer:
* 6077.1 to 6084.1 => 58.4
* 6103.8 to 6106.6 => 54.8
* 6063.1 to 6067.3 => 59.7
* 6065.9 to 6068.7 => 60.3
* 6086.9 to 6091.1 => 60.1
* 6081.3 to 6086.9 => 58.2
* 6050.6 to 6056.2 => 57.3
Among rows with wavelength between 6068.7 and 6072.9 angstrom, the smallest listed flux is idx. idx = 60.49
